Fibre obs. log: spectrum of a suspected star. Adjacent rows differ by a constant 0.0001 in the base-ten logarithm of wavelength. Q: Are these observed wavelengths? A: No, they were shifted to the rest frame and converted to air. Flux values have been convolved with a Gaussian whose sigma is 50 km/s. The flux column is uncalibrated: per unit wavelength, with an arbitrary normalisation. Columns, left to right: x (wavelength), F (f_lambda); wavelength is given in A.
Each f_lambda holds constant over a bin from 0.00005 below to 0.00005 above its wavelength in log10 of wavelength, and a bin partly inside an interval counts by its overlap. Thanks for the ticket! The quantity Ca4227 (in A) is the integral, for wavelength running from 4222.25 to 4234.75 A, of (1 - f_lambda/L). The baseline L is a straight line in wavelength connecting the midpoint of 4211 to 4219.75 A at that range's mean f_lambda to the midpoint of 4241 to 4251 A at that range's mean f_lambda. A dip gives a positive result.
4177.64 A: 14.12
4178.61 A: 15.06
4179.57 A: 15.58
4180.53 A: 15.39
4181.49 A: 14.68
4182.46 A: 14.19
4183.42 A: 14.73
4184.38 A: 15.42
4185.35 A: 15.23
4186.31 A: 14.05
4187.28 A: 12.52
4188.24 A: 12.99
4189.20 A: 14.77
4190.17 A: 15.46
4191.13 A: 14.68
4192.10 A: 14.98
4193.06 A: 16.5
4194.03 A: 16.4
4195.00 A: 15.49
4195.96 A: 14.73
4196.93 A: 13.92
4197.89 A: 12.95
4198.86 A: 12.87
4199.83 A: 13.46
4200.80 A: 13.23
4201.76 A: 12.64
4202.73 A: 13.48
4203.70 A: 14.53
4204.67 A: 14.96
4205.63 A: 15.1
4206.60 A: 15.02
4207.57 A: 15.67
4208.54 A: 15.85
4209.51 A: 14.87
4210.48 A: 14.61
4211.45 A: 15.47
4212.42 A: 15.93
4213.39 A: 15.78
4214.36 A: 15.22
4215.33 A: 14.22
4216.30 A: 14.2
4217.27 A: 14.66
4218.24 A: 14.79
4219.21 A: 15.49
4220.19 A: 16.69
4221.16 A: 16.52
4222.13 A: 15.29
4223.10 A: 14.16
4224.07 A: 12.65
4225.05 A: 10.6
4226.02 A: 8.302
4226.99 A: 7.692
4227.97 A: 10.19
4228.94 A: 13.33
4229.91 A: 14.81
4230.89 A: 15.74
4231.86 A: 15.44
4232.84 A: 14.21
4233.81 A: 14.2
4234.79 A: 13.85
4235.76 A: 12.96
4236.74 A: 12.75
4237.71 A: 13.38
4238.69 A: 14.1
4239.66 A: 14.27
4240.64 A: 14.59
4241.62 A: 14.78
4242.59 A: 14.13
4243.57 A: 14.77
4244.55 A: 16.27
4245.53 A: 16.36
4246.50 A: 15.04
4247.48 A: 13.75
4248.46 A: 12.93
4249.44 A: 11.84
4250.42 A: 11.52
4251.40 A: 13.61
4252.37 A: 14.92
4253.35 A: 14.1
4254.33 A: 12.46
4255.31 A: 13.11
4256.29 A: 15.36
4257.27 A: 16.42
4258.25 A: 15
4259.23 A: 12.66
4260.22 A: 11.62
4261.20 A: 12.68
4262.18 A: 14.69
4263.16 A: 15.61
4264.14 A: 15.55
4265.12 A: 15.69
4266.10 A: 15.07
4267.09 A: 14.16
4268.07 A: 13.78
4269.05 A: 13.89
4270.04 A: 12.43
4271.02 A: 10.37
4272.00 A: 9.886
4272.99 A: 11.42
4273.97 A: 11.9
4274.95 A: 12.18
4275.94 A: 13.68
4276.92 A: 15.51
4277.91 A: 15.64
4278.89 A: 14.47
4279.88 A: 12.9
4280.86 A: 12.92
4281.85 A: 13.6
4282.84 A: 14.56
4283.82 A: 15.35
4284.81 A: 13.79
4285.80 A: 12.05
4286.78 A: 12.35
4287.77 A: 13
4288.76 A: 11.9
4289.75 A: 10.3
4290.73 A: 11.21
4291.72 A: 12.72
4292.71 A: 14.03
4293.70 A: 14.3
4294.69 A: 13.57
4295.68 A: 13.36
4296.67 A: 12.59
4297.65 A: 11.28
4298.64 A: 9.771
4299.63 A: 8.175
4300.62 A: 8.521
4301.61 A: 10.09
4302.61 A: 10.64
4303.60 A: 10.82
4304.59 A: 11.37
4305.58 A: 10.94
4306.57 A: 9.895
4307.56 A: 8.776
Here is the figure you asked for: 1.6 A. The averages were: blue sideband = 15.1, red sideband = 14.1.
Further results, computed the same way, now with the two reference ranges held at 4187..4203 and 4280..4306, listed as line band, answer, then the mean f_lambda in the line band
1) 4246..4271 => -2.0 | 13.9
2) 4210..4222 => -1.4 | 15.3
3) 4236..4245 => -0.7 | 14.3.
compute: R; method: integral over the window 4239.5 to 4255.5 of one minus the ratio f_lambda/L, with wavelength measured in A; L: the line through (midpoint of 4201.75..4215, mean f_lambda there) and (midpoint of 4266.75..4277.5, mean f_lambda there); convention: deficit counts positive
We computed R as -0.5 A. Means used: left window 15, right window 12.7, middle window 14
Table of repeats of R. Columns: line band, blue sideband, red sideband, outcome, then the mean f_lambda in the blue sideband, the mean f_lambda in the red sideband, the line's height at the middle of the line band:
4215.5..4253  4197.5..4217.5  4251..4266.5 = 1.52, 14.5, 14.3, 14.4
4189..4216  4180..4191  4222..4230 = -3.01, 14.5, 11.6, 13.3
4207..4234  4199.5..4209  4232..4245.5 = 0.35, 14.4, 14.3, 14.3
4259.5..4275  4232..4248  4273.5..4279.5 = 0.89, 14.4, 13.9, 14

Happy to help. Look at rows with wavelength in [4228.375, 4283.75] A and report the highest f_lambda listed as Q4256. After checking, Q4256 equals 16.42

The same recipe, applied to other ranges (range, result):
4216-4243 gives 16.69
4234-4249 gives 16.36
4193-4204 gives 16.5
